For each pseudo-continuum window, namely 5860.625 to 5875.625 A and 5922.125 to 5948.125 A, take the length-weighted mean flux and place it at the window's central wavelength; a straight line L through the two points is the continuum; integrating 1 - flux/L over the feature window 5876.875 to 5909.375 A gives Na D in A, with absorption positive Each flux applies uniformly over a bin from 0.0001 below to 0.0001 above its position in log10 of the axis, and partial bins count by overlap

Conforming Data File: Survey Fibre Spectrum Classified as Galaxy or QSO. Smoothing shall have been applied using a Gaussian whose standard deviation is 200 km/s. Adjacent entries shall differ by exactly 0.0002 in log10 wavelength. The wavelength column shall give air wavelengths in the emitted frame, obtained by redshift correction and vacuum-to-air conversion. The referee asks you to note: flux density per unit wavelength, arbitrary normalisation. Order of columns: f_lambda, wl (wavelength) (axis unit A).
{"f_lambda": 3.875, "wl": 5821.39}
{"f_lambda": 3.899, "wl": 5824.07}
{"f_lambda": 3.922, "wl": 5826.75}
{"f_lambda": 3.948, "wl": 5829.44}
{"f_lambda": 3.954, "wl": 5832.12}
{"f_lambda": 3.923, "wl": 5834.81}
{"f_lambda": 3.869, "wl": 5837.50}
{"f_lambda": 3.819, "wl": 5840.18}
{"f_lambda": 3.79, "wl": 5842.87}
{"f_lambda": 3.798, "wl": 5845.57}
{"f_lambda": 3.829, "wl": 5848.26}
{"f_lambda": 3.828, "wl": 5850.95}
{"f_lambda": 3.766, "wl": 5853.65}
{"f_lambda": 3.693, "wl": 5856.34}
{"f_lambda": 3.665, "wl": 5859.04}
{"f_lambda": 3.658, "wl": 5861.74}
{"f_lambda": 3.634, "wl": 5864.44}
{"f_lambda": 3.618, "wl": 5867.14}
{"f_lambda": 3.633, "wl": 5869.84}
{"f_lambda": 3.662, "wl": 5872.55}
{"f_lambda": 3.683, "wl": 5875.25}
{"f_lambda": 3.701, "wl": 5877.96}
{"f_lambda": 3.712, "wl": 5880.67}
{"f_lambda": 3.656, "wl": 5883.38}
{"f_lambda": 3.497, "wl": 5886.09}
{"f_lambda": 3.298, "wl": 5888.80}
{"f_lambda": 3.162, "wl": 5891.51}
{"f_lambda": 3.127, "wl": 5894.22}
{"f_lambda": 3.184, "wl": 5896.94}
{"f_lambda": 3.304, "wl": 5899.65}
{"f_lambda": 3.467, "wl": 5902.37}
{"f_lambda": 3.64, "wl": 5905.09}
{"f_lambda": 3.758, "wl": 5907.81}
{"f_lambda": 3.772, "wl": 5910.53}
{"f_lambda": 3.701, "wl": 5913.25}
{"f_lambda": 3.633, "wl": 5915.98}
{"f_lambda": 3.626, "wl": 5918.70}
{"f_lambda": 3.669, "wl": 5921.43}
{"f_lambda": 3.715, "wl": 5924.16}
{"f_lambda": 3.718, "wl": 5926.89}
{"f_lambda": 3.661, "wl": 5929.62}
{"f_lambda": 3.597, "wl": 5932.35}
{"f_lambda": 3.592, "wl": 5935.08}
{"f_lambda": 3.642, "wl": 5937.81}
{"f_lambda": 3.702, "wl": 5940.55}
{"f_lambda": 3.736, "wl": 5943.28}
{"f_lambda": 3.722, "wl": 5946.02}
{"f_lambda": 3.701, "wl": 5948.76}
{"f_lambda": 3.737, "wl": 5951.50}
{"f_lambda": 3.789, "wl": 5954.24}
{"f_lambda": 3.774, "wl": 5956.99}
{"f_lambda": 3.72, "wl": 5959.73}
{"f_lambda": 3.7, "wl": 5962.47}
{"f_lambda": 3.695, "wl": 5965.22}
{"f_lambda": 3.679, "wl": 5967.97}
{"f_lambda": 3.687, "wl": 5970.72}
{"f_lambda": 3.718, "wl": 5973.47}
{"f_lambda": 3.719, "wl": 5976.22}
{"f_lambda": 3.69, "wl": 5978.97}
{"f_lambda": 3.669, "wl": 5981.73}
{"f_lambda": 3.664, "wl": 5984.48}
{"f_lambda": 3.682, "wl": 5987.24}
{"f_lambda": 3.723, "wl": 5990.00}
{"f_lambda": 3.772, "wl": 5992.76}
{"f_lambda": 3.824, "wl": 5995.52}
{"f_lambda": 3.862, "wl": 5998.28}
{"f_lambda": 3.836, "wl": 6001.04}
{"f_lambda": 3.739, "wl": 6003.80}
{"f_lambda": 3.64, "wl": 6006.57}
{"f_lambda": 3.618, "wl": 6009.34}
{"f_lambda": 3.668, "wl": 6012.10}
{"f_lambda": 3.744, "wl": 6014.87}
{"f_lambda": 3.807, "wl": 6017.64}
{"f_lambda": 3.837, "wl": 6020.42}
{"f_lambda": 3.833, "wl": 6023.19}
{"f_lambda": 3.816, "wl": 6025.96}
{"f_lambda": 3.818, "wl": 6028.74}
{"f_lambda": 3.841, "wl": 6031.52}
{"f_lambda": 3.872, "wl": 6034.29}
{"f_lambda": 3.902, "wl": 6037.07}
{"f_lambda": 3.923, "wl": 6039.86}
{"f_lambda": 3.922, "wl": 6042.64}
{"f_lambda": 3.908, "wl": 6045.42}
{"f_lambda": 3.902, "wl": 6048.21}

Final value 1.8 A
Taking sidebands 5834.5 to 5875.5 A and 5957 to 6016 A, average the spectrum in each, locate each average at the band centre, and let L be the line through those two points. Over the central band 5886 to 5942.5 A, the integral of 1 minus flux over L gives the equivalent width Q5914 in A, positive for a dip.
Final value 2.7 A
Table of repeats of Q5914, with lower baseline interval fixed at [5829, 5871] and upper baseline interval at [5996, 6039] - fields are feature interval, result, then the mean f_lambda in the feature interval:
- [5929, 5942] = 0.50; 3.64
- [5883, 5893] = 1.07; 3.38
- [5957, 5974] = 0.36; 3.71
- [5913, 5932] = 0.56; 3.67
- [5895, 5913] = 1.24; 3.52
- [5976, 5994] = 0.41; 3.7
